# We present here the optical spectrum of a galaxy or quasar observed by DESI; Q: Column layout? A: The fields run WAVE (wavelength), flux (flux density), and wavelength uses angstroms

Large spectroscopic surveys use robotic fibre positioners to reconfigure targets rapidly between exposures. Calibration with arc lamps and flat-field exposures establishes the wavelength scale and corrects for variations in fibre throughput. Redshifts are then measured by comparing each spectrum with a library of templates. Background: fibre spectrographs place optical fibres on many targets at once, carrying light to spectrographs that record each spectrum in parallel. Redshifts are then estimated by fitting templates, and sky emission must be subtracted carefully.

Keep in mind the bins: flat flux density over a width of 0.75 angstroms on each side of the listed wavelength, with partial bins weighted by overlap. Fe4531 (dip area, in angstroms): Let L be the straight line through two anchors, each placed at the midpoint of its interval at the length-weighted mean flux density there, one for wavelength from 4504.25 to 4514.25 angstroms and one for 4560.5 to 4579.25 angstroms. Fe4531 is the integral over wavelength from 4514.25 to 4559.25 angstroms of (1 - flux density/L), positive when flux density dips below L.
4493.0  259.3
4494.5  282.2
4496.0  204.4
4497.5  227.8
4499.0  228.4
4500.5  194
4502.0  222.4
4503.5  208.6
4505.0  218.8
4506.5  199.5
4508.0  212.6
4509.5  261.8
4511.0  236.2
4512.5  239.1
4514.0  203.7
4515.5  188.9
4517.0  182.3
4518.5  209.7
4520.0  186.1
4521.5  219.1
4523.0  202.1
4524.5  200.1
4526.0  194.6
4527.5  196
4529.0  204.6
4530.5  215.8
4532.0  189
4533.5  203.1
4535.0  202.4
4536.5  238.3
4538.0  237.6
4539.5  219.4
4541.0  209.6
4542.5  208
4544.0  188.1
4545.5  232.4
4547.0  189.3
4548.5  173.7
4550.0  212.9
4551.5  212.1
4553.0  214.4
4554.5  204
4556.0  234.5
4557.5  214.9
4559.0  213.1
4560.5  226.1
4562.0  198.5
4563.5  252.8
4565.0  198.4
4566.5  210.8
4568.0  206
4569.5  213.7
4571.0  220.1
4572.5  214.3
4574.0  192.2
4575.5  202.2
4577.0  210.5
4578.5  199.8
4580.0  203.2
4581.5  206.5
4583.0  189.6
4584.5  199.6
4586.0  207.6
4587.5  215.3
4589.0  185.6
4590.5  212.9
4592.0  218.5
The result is 2.5 angstroms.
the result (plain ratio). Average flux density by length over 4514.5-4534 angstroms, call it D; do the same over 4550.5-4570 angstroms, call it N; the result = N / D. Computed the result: 1.1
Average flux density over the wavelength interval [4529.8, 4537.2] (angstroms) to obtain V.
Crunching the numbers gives 209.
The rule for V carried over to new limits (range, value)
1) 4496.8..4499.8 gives 228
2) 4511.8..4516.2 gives 210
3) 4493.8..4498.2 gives 238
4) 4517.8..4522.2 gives 205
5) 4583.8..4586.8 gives 204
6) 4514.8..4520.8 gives 192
